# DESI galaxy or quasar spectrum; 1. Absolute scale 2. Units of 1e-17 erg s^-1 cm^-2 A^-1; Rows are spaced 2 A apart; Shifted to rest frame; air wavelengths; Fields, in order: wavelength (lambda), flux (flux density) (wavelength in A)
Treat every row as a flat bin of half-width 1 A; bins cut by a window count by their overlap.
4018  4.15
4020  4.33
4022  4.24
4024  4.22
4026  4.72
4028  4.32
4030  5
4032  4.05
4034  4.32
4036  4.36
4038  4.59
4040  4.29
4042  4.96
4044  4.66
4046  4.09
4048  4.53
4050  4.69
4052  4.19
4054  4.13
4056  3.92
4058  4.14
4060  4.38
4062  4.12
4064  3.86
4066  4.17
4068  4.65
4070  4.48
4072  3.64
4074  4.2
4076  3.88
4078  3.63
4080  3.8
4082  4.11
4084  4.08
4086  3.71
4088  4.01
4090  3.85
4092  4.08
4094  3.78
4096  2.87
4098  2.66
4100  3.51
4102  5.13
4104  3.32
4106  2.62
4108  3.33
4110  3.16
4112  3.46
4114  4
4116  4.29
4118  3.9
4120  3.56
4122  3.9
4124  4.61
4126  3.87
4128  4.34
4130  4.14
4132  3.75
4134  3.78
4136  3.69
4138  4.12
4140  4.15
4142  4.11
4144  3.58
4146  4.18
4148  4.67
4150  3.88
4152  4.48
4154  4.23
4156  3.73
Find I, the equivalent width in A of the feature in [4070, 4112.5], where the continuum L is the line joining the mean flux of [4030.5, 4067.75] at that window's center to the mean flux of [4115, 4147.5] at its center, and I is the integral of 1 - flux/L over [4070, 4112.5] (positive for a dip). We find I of 4.9 A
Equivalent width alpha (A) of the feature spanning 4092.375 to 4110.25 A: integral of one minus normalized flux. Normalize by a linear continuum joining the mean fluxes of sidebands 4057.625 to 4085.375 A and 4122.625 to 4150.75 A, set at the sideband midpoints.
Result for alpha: 2.9 A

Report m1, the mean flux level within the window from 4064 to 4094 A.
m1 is 4.01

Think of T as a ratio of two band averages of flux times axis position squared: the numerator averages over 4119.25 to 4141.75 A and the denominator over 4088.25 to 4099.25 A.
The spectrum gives 1.2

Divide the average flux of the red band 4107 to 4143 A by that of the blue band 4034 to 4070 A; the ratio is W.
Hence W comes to 0.90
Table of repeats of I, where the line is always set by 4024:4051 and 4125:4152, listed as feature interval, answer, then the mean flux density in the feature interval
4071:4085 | 1.3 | 3.91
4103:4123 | 2.9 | 3.55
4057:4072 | 0.5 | 4.22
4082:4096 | 1.3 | 3.86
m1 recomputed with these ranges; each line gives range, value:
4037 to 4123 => 3.96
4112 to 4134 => 4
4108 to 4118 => 3.7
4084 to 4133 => 3.75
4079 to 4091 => 3.93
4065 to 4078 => 4.13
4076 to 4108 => 3.67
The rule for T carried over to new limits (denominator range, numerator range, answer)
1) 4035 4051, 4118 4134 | 0.92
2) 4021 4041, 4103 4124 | 0.85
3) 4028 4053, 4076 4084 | 0.88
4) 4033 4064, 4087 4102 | 0.86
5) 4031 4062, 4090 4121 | 0.85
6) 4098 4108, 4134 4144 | 1.14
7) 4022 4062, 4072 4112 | 0.86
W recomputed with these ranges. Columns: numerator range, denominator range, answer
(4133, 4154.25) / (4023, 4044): 0.91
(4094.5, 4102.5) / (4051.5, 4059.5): 0.84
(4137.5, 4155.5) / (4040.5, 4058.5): 0.95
